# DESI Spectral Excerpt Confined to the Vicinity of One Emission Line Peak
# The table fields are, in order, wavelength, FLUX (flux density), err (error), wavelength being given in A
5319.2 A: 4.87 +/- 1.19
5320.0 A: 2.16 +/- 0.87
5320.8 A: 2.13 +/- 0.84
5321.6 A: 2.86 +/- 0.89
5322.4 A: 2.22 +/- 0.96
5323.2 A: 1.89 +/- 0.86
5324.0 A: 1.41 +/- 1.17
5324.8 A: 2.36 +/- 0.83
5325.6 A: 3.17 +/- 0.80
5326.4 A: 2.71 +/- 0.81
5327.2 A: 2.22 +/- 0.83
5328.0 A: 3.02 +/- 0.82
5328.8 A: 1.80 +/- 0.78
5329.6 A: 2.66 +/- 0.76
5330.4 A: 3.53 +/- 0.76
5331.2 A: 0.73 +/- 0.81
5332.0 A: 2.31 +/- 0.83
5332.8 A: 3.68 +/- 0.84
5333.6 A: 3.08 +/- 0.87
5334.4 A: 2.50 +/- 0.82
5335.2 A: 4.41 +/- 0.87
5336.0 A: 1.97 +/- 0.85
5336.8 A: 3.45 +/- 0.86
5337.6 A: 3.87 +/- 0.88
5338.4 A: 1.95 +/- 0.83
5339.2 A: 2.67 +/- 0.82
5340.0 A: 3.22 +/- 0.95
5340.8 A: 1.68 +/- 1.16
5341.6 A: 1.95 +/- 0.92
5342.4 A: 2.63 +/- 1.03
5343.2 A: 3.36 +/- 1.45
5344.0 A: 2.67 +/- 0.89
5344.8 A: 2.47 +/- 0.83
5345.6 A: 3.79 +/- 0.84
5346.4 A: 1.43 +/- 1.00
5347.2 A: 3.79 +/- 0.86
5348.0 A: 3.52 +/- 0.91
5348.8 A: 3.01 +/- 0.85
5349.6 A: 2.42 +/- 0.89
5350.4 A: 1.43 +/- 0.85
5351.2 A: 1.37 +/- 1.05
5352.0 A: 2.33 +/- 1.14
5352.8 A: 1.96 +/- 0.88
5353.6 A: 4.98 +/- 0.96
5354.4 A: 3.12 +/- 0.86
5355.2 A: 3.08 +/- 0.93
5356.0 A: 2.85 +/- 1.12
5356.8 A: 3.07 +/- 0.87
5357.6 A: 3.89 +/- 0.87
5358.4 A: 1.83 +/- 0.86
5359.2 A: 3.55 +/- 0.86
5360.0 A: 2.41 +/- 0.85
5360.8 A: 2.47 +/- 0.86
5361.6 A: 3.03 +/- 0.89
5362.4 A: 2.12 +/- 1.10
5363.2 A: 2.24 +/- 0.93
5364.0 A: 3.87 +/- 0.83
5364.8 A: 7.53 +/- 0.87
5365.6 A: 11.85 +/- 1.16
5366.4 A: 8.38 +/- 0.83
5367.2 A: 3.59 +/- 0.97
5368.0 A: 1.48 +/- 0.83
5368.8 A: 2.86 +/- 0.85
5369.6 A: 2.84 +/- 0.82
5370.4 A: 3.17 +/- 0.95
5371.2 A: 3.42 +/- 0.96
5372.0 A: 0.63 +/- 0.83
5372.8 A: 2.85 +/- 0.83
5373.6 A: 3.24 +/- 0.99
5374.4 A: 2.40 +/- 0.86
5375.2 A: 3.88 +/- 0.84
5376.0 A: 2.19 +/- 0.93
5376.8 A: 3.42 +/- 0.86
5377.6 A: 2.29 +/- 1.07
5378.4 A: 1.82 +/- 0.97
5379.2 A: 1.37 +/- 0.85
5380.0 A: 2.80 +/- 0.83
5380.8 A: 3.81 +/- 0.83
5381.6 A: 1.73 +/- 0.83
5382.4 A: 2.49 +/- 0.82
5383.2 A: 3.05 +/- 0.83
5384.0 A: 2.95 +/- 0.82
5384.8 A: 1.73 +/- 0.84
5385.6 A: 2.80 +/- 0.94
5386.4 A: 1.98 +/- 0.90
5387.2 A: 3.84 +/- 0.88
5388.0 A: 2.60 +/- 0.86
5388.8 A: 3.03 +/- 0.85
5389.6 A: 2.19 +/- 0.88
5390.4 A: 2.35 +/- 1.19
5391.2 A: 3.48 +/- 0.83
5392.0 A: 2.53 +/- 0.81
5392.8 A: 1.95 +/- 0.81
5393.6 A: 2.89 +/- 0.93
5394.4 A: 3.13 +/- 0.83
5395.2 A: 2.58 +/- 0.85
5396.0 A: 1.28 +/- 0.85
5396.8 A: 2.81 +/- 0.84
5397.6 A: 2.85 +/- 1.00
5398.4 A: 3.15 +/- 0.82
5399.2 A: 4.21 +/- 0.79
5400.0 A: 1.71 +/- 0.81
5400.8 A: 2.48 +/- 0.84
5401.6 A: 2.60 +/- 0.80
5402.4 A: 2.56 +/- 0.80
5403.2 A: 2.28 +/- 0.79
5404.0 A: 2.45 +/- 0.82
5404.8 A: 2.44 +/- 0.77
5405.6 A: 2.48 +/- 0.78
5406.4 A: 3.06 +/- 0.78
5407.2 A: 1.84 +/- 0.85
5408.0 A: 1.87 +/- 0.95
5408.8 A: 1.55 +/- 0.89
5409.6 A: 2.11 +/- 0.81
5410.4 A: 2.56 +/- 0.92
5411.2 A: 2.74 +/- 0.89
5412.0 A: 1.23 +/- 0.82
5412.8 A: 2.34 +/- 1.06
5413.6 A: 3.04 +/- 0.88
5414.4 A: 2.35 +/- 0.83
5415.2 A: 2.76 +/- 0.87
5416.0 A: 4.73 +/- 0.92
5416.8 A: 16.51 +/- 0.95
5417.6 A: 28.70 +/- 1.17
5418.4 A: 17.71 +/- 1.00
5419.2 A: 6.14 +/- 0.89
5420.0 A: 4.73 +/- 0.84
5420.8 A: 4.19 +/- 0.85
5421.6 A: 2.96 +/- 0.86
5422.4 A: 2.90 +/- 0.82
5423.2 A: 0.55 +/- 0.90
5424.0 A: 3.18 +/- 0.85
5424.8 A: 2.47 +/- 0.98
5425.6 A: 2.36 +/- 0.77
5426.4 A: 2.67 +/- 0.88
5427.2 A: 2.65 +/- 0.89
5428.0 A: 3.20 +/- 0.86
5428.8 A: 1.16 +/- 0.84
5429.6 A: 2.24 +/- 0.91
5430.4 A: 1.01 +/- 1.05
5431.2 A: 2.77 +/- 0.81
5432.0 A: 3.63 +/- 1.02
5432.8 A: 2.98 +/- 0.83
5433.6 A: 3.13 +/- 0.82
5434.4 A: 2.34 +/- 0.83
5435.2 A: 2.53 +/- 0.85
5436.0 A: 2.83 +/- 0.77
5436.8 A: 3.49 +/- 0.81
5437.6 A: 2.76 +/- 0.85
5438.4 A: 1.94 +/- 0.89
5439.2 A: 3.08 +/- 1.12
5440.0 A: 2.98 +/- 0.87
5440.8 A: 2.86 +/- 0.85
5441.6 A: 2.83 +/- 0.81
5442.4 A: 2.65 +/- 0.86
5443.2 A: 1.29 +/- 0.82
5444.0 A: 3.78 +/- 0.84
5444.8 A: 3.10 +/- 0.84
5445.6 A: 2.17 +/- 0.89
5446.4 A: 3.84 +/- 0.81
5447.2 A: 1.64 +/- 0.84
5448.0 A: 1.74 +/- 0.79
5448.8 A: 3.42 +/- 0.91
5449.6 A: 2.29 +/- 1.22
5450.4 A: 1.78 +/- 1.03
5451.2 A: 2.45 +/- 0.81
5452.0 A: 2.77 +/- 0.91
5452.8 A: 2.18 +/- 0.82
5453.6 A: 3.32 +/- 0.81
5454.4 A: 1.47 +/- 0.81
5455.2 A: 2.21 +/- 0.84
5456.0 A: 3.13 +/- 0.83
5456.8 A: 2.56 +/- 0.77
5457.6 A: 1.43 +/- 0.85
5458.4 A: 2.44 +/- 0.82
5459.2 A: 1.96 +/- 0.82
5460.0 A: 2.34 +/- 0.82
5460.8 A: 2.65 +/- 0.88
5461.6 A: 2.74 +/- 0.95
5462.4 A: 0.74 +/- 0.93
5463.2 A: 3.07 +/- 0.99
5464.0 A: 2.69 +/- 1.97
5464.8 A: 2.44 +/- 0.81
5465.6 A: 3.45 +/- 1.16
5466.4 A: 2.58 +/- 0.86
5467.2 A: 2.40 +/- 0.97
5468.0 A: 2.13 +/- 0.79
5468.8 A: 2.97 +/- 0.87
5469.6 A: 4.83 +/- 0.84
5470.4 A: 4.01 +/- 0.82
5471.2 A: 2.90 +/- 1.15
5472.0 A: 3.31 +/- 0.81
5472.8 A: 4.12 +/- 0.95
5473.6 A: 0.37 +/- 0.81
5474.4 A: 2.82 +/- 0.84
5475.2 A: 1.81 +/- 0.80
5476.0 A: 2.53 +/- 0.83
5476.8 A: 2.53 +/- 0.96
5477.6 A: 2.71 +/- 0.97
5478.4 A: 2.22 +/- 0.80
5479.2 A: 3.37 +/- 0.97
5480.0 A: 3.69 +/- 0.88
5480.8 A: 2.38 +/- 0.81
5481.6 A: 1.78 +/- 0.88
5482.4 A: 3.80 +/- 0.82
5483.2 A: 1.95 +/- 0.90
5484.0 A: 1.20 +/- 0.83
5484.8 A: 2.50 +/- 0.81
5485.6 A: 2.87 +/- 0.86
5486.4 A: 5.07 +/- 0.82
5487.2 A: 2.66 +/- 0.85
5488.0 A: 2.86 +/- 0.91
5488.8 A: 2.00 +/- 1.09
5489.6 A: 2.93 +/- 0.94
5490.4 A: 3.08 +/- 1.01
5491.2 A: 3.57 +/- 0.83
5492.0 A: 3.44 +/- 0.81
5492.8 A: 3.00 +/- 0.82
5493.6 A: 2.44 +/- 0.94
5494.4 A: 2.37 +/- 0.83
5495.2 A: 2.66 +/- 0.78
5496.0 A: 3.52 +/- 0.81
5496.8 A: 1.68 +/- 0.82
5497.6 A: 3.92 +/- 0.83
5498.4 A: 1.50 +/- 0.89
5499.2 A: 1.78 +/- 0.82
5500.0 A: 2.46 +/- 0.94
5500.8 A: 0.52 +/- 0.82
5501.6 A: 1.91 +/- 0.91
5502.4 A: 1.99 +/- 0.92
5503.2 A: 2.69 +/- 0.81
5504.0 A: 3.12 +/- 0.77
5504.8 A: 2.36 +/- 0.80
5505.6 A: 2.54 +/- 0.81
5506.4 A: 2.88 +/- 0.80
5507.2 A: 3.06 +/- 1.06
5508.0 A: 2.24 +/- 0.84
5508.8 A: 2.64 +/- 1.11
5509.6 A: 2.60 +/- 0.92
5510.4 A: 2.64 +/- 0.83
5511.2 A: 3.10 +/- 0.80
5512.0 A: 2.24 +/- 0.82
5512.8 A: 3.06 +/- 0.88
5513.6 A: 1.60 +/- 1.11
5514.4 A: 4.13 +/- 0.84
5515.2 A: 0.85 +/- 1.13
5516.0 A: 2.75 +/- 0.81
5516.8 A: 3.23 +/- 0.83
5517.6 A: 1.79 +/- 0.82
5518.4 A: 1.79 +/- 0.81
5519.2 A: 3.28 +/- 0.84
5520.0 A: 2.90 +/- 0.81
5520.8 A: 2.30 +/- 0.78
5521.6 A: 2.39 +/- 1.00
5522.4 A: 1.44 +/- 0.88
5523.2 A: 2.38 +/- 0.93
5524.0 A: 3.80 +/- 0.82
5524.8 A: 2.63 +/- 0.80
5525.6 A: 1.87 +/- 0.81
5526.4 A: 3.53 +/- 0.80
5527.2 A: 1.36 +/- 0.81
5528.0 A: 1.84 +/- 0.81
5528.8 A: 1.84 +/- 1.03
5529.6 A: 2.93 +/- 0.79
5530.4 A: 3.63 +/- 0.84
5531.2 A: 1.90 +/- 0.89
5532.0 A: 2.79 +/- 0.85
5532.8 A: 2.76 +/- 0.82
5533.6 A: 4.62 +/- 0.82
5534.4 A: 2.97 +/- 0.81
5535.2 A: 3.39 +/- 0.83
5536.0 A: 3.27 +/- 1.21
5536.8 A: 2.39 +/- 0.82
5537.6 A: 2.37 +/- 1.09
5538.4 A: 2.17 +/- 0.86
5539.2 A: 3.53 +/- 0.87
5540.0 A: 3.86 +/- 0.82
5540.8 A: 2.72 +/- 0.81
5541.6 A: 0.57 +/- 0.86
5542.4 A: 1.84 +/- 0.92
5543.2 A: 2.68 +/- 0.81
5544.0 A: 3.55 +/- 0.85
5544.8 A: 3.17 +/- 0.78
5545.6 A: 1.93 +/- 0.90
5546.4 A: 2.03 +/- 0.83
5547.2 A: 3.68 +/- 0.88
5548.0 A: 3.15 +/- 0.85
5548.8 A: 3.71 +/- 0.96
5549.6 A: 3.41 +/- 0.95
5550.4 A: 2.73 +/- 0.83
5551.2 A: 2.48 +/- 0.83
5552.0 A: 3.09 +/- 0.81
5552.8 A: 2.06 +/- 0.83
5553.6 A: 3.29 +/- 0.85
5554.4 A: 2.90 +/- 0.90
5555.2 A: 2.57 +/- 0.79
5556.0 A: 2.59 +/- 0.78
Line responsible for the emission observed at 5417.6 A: [O III]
